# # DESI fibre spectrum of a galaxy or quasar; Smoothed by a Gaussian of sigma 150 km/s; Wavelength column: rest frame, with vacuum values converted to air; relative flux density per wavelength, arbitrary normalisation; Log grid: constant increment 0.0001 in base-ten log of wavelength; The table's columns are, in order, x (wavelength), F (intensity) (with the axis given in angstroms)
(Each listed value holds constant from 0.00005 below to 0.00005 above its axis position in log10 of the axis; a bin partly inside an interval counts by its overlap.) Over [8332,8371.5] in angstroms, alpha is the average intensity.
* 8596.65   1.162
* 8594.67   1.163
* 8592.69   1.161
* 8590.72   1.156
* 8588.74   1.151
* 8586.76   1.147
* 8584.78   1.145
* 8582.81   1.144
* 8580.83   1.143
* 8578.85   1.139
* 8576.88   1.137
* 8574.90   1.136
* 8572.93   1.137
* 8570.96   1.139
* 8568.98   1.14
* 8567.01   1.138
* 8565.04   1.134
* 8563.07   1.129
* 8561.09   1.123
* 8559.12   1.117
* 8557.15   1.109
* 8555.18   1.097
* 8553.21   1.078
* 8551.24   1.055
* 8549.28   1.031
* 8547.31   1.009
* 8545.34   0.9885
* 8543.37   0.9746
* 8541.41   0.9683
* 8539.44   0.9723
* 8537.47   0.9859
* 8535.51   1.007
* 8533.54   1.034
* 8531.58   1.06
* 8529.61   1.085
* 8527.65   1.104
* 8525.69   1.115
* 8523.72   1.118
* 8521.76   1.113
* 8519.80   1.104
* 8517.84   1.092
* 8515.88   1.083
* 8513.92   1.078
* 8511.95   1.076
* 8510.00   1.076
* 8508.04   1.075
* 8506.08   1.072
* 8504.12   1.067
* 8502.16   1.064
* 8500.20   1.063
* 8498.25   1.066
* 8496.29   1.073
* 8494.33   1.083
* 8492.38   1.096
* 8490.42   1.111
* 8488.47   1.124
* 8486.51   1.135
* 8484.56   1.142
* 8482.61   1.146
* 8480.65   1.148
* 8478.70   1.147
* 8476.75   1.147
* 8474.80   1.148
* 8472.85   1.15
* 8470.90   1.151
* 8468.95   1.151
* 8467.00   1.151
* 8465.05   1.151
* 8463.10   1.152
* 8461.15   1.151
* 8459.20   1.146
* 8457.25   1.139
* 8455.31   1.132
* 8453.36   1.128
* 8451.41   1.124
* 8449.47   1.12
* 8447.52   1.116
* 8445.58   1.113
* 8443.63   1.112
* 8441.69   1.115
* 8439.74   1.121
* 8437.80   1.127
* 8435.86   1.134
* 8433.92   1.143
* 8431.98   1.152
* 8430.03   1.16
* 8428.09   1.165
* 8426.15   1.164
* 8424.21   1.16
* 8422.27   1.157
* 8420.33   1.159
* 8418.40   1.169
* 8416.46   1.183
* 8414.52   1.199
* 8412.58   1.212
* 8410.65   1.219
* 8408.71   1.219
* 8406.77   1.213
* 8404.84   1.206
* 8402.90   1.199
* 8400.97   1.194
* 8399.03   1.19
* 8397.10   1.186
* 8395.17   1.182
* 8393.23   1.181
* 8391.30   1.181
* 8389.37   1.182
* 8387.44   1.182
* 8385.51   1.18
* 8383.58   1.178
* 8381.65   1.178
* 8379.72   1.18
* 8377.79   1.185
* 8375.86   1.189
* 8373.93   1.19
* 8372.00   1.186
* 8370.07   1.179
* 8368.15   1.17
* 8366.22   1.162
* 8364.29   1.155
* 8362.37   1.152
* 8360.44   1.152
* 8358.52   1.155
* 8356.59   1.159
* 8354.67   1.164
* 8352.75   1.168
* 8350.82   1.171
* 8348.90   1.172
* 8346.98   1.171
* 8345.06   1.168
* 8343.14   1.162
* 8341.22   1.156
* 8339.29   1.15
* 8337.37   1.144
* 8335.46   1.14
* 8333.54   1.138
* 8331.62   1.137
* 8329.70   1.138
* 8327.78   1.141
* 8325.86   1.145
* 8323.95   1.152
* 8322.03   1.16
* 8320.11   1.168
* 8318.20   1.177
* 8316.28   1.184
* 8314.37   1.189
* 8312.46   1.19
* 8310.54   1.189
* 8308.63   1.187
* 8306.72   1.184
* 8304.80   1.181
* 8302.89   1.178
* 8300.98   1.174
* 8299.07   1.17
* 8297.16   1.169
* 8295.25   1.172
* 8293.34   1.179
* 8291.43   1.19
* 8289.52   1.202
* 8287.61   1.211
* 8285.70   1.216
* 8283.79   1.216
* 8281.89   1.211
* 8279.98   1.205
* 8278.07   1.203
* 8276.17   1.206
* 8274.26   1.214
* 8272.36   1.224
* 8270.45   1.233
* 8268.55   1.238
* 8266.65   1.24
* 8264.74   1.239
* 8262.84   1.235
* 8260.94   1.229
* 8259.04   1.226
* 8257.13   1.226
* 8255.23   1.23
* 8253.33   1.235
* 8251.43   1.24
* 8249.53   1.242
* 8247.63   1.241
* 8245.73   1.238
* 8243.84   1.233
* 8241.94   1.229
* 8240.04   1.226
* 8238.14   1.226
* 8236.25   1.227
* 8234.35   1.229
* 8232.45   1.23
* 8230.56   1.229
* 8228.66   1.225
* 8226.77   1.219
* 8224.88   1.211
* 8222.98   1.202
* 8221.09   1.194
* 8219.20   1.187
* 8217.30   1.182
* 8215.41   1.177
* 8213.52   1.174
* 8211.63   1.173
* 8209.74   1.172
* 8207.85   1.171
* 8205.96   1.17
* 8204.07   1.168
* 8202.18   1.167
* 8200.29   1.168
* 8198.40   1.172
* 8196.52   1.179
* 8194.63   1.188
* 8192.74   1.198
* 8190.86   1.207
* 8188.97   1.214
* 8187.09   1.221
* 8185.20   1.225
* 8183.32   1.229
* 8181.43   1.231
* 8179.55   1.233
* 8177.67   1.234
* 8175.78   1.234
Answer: 1.16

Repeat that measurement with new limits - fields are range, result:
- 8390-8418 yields 1.2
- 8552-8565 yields 1.11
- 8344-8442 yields 1.17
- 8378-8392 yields 1.18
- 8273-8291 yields 1.21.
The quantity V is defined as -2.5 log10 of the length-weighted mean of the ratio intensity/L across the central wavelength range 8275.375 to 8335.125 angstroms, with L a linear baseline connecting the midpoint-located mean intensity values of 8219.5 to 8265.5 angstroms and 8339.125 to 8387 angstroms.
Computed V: 0.02 mag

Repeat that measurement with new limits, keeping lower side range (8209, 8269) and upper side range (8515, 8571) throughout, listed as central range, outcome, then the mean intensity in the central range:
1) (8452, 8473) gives -0.03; 1.14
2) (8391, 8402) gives -0.04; 1.19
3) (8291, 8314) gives 0.01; 1.18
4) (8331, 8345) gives 0.02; 1.15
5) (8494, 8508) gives 0.02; 1.07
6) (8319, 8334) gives 0.03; 1.15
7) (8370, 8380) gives -0.03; 1.18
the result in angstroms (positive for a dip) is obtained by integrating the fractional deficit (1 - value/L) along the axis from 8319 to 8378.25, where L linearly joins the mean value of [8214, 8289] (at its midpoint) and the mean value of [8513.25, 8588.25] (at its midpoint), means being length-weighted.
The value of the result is 0.9 angstroms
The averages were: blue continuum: 1.22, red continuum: 1.09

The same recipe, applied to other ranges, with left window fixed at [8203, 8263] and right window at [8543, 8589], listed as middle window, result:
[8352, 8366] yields 0.17 angstroms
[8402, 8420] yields -0.70 angstroms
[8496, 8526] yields 1.10 angstroms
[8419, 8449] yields 0.23 angstroms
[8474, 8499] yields 0.25 angstroms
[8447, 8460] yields 0.15 angstroms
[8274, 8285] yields -0.11 angstroms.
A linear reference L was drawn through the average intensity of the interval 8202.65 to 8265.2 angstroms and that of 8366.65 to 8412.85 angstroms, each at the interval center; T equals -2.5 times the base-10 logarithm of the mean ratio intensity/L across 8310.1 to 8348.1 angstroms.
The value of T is 0.04 mag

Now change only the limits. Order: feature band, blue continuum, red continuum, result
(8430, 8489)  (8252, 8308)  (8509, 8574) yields -0.02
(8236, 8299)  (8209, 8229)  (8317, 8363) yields -0.04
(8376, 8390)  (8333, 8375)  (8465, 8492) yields -0.02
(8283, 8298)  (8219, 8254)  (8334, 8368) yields 0.00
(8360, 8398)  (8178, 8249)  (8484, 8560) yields -0.04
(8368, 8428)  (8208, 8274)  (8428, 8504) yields -0.03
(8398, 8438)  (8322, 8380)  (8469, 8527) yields -0.04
